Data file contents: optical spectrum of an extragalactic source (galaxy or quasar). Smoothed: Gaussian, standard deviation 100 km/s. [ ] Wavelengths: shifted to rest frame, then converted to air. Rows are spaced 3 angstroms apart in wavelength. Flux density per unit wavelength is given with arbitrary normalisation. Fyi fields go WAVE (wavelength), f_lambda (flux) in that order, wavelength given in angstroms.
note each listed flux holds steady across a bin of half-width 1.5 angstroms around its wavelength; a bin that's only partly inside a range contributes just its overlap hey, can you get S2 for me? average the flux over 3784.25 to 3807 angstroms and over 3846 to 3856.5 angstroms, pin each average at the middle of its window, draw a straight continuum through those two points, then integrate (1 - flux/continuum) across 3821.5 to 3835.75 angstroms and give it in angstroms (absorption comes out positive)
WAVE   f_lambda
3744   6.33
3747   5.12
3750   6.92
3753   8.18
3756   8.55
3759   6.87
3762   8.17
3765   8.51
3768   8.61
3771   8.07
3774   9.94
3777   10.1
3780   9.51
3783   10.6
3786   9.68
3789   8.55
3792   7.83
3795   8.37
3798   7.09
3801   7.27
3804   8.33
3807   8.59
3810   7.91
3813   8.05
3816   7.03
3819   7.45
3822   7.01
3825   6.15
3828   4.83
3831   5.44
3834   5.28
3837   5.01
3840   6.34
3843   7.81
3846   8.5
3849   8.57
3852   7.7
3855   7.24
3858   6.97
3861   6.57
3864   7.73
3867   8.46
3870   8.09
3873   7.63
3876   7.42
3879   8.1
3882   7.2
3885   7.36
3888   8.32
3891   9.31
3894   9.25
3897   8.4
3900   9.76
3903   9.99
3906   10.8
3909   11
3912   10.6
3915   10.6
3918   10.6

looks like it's 4.3 angstroms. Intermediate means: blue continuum 8.22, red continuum 7.93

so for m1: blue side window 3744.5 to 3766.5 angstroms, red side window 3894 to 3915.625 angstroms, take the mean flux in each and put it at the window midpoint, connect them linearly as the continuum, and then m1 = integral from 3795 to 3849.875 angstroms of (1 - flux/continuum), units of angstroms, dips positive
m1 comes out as 9.8 angstroms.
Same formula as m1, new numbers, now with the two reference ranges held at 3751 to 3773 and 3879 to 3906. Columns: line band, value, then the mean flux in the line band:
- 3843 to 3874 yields 3.1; 7.75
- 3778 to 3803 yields -1.1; 8.64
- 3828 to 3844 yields 5.1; 5.81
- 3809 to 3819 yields 0.9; 7.62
